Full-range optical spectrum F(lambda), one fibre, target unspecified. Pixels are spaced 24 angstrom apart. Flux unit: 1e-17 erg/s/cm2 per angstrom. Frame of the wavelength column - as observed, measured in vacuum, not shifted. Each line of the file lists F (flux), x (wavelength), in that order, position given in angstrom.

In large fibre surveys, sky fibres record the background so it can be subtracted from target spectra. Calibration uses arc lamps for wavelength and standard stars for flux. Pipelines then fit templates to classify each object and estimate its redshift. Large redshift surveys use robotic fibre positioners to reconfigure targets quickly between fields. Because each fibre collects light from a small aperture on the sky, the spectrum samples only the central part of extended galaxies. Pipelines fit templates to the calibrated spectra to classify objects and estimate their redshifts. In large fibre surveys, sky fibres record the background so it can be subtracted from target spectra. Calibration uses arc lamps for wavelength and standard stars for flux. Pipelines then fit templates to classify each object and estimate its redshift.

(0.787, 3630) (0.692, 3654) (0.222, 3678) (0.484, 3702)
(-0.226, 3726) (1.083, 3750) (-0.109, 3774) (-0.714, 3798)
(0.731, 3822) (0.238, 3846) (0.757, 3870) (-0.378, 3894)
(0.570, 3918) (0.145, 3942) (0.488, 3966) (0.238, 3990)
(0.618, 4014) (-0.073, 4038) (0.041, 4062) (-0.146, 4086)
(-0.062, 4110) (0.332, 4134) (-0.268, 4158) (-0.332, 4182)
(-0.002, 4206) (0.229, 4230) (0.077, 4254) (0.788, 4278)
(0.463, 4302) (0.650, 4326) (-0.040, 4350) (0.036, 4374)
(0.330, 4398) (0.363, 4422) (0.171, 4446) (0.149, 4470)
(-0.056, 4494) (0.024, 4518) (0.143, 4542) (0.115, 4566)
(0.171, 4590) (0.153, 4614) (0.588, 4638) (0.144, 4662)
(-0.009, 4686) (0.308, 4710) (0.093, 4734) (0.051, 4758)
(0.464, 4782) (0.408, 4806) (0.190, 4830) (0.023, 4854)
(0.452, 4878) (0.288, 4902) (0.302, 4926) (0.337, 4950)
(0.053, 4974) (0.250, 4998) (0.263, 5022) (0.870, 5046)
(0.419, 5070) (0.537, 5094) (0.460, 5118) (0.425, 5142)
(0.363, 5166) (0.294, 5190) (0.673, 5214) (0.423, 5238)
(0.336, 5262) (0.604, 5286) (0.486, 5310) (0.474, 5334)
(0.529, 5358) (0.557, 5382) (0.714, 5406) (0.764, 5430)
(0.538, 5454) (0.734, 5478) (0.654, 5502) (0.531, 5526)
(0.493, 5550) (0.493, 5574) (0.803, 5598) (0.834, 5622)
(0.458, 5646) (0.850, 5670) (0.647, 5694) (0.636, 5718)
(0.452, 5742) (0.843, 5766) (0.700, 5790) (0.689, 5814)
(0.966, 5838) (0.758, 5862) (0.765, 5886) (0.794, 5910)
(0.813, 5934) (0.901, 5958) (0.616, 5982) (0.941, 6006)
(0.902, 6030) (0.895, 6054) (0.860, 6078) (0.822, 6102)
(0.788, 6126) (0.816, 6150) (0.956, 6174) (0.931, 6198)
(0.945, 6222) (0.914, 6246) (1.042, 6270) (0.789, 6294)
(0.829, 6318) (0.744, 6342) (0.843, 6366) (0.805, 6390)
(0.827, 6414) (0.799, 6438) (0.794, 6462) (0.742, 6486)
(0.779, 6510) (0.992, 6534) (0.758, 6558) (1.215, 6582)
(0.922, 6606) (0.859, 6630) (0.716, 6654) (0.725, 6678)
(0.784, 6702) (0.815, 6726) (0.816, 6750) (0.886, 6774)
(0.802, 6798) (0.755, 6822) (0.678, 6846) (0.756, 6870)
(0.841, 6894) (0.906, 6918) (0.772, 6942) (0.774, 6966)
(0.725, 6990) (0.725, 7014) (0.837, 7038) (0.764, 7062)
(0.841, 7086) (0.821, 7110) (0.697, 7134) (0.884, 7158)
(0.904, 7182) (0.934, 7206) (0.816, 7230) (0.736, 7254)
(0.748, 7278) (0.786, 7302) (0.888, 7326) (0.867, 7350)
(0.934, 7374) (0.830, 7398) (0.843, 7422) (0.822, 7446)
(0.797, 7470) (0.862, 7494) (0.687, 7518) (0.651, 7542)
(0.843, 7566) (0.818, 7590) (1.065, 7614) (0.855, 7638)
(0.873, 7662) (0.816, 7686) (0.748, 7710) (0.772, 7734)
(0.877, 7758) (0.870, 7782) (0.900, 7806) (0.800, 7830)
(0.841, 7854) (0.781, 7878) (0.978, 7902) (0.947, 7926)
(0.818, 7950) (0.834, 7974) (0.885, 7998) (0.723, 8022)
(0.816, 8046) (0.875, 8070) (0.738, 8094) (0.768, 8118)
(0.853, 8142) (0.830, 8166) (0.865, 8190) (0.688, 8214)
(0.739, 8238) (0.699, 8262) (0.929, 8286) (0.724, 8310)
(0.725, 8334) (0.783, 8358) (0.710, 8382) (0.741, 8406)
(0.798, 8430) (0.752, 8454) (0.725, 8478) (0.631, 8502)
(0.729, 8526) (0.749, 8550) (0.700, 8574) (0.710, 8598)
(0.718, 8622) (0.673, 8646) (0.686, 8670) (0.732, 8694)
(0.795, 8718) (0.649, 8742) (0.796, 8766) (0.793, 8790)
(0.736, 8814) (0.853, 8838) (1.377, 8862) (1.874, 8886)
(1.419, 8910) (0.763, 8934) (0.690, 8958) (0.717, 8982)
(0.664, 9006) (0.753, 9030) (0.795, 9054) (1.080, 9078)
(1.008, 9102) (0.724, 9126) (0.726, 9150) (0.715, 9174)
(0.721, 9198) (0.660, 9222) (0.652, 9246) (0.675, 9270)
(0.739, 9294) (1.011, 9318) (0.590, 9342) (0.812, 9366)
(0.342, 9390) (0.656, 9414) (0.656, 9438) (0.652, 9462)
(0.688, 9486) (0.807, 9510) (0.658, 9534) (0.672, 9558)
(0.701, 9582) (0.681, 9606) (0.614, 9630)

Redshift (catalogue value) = 0.352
